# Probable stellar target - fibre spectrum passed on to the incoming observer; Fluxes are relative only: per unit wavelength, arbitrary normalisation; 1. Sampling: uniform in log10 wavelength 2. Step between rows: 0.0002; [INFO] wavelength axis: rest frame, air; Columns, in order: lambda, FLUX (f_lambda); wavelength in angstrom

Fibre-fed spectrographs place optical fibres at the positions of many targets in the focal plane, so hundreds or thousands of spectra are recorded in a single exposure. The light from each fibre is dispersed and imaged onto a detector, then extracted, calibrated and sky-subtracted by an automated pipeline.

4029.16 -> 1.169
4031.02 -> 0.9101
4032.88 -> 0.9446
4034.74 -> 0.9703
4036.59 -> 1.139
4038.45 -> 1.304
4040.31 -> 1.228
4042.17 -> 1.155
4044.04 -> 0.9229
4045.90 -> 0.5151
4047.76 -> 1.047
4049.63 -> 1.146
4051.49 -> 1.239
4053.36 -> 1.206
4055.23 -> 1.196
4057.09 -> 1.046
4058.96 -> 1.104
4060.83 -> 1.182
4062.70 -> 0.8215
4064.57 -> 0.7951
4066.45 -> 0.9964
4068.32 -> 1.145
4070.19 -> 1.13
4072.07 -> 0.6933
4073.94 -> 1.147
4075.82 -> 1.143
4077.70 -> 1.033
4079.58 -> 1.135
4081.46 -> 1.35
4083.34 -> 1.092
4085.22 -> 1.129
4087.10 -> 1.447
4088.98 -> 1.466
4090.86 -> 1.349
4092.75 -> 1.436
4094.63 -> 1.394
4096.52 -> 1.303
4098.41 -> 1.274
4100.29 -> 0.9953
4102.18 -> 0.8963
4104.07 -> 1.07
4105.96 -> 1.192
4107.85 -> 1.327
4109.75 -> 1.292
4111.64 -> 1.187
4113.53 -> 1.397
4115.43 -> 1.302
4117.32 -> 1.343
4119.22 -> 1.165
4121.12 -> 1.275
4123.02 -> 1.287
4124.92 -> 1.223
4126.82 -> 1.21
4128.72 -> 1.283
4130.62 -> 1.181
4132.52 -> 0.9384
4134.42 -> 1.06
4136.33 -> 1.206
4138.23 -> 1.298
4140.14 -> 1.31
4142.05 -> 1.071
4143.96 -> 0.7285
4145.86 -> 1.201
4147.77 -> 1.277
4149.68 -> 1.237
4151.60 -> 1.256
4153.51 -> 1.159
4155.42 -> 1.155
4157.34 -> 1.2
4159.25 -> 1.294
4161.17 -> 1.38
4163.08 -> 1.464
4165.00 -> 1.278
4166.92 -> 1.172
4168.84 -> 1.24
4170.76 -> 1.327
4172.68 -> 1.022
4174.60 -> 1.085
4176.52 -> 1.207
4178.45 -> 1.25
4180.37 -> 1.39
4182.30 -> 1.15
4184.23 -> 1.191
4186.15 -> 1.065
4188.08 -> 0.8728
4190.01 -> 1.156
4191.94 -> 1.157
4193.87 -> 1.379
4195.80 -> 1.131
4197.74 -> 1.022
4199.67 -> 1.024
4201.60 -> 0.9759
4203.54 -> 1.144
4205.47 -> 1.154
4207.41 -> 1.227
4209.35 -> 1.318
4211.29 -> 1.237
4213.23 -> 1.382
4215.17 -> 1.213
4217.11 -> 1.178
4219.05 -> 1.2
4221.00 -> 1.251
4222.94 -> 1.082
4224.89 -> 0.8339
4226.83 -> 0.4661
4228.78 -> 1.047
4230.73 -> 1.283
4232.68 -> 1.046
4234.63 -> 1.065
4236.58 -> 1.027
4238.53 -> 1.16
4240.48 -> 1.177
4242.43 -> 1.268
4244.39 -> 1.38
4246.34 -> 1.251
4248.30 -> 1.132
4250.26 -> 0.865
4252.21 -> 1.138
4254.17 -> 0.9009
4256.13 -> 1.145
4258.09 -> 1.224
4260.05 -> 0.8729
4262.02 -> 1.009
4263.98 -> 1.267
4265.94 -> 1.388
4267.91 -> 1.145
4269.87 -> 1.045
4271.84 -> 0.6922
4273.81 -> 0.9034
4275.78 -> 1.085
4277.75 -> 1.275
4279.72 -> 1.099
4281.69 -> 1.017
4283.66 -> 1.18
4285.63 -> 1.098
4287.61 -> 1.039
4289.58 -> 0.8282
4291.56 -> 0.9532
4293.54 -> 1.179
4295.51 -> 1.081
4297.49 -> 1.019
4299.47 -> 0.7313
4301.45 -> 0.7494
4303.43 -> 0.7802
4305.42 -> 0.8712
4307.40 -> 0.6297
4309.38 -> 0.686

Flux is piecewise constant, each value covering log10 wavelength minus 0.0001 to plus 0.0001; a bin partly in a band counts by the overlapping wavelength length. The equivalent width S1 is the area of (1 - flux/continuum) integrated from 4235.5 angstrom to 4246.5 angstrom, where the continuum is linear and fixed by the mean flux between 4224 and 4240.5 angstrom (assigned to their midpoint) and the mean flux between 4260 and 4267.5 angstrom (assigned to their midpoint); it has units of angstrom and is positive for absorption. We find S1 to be -1.6 angstrom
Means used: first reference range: 1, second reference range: 1.17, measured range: 1.21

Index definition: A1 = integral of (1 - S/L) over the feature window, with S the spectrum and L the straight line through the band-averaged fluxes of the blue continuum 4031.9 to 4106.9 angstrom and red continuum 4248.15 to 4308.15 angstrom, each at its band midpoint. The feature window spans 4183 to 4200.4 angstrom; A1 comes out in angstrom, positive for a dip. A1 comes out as -0.9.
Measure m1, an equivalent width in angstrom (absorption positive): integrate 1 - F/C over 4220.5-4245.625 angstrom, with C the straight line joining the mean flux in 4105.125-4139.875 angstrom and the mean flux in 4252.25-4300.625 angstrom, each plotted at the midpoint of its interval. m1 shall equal 0.4 angstrom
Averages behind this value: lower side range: 1.23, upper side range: 1.05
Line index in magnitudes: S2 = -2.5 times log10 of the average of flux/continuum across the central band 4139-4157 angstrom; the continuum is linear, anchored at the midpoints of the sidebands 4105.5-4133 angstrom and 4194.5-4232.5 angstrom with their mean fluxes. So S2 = 0.044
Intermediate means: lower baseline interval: 1.25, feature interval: 1.16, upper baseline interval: 1.11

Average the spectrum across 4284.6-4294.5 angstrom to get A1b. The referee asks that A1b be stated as 1.02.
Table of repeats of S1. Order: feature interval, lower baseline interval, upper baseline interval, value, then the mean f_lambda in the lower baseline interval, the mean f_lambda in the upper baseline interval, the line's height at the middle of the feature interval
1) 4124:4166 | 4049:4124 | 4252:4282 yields -2.0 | 1.18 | 1.07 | 1.15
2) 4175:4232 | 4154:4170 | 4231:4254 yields 3.0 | 1.27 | 1.13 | 1.2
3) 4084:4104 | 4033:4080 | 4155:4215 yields -3.0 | 1.05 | 1.2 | 1.1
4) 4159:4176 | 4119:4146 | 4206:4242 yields -1.5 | 1.16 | 1.12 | 1.15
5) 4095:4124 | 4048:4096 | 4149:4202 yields -1.4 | 1.15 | 1.19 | 1.17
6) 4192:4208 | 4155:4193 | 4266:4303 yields 0.4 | 1.2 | 1.01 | 1.16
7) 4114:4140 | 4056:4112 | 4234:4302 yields -2.0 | 1.15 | 1.07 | 1.13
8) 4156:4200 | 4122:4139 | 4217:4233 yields -3.3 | 1.19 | 1.04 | 1.11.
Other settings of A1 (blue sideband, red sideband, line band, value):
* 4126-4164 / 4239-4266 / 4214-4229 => 1.5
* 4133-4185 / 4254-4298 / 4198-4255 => 0.4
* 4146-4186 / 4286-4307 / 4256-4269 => -1.9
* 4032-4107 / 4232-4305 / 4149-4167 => -2.8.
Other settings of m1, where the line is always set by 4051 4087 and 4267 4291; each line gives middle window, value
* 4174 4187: -1.7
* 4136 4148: -0.9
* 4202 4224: -3.3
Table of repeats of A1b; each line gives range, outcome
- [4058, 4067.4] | 0.98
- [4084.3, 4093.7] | 1.37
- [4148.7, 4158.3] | 1.2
